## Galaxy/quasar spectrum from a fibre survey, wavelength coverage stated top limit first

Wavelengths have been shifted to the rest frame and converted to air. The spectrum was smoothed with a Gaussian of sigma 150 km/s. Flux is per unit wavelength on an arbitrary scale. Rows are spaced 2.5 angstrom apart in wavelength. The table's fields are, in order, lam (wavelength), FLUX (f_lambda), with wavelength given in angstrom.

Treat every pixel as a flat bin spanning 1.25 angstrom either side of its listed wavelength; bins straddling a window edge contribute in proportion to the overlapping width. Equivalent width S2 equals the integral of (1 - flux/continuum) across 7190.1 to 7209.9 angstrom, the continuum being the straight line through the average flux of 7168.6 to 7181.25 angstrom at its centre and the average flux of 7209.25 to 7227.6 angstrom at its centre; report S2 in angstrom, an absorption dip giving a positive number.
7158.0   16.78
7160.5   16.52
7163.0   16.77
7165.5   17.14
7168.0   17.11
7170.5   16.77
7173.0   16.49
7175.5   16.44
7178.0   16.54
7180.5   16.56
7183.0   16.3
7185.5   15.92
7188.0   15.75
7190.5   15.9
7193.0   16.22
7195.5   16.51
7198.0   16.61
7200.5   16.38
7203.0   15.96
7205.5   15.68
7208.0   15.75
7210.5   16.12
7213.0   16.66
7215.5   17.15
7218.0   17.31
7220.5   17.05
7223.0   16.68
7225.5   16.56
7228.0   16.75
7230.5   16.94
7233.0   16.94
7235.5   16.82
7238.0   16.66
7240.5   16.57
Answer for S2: 0.7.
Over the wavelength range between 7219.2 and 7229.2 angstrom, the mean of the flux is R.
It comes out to 16.8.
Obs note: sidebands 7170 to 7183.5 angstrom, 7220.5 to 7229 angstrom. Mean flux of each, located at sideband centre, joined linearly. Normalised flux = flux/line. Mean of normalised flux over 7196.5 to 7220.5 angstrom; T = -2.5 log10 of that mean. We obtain 0.01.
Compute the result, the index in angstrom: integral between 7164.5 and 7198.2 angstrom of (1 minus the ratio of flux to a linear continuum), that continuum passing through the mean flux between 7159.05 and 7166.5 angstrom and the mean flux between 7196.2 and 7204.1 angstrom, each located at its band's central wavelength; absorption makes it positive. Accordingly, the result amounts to 0.3 angstrom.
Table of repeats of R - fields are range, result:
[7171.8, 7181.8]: 16.5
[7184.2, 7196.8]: 16.1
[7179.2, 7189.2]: 16.1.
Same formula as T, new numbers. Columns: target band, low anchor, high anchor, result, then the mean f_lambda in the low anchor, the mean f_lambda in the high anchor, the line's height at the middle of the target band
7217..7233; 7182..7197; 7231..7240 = -0.02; 16.1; 16.8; 16.6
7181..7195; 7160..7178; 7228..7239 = 0.05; 16.7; 16.8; 16.8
